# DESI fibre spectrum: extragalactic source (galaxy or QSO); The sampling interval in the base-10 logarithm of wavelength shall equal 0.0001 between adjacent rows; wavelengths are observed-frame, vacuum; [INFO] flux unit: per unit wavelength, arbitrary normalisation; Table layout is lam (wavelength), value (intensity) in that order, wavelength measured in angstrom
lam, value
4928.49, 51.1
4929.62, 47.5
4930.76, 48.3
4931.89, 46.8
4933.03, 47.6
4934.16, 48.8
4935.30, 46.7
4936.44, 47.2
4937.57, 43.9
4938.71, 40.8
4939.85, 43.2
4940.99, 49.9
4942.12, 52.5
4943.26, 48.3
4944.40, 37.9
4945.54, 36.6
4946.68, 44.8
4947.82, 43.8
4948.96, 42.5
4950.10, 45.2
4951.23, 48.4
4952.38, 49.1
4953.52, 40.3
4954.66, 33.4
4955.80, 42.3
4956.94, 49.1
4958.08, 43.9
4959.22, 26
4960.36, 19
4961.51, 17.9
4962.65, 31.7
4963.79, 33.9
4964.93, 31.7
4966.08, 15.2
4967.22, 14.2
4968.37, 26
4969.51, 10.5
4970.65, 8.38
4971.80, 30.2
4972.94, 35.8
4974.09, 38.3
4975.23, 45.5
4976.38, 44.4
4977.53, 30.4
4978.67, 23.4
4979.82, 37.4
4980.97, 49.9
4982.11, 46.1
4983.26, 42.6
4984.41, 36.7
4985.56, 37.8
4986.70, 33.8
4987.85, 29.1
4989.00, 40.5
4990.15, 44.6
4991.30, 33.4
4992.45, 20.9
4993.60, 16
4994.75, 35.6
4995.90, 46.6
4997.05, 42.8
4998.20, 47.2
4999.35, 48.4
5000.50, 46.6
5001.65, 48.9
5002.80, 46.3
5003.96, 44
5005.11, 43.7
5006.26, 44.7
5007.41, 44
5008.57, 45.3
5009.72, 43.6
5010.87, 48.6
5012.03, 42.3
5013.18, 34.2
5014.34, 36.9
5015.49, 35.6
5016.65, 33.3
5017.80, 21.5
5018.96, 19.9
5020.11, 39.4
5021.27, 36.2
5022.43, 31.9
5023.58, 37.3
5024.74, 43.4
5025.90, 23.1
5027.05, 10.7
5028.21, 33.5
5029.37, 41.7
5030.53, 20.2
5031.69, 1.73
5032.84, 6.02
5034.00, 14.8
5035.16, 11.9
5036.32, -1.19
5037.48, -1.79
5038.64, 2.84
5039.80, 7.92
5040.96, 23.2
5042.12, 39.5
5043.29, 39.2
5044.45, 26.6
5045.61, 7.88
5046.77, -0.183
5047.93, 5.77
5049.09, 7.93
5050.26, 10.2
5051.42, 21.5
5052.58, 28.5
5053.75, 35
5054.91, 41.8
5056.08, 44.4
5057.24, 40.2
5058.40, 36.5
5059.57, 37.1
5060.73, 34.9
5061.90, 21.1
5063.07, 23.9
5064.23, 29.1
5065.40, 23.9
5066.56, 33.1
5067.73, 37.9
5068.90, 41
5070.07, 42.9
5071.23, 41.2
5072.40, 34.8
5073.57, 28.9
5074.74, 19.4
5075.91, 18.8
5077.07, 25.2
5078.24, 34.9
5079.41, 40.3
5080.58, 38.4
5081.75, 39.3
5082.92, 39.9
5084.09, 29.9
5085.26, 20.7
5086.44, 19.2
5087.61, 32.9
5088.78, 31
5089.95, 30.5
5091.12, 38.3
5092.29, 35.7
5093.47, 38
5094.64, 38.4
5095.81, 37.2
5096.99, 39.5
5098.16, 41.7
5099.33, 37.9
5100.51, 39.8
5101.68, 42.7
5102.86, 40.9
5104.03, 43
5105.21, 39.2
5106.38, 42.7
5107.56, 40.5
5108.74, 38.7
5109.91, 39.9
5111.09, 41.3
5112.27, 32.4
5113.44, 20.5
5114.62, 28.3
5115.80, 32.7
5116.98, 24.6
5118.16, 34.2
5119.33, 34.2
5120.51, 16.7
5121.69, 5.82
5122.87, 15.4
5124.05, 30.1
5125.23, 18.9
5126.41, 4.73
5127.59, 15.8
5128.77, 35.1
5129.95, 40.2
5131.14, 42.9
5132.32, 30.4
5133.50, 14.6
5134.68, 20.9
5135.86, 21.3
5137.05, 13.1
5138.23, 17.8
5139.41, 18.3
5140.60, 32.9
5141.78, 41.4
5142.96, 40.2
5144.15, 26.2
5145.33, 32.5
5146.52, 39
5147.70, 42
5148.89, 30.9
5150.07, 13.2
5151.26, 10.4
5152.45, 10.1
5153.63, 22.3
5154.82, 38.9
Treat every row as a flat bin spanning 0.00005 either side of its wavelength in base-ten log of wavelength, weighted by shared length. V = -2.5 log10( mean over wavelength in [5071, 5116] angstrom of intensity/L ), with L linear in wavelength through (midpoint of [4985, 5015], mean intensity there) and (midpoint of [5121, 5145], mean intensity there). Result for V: -0.20 mag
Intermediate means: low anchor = 40.2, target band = 34.7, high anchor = 24.4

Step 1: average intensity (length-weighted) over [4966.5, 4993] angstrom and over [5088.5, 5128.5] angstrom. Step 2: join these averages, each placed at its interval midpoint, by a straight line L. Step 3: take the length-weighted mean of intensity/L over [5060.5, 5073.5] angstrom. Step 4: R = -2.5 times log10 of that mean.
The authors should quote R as -0.02 mag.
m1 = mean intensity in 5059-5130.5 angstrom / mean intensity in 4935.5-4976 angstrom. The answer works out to 0.88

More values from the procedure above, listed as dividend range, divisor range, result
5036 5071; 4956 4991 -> 0.77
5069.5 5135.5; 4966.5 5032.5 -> 0.91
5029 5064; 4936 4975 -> 0.58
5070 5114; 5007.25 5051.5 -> 1.46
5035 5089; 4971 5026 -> 0.70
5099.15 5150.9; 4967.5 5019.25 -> 0.80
